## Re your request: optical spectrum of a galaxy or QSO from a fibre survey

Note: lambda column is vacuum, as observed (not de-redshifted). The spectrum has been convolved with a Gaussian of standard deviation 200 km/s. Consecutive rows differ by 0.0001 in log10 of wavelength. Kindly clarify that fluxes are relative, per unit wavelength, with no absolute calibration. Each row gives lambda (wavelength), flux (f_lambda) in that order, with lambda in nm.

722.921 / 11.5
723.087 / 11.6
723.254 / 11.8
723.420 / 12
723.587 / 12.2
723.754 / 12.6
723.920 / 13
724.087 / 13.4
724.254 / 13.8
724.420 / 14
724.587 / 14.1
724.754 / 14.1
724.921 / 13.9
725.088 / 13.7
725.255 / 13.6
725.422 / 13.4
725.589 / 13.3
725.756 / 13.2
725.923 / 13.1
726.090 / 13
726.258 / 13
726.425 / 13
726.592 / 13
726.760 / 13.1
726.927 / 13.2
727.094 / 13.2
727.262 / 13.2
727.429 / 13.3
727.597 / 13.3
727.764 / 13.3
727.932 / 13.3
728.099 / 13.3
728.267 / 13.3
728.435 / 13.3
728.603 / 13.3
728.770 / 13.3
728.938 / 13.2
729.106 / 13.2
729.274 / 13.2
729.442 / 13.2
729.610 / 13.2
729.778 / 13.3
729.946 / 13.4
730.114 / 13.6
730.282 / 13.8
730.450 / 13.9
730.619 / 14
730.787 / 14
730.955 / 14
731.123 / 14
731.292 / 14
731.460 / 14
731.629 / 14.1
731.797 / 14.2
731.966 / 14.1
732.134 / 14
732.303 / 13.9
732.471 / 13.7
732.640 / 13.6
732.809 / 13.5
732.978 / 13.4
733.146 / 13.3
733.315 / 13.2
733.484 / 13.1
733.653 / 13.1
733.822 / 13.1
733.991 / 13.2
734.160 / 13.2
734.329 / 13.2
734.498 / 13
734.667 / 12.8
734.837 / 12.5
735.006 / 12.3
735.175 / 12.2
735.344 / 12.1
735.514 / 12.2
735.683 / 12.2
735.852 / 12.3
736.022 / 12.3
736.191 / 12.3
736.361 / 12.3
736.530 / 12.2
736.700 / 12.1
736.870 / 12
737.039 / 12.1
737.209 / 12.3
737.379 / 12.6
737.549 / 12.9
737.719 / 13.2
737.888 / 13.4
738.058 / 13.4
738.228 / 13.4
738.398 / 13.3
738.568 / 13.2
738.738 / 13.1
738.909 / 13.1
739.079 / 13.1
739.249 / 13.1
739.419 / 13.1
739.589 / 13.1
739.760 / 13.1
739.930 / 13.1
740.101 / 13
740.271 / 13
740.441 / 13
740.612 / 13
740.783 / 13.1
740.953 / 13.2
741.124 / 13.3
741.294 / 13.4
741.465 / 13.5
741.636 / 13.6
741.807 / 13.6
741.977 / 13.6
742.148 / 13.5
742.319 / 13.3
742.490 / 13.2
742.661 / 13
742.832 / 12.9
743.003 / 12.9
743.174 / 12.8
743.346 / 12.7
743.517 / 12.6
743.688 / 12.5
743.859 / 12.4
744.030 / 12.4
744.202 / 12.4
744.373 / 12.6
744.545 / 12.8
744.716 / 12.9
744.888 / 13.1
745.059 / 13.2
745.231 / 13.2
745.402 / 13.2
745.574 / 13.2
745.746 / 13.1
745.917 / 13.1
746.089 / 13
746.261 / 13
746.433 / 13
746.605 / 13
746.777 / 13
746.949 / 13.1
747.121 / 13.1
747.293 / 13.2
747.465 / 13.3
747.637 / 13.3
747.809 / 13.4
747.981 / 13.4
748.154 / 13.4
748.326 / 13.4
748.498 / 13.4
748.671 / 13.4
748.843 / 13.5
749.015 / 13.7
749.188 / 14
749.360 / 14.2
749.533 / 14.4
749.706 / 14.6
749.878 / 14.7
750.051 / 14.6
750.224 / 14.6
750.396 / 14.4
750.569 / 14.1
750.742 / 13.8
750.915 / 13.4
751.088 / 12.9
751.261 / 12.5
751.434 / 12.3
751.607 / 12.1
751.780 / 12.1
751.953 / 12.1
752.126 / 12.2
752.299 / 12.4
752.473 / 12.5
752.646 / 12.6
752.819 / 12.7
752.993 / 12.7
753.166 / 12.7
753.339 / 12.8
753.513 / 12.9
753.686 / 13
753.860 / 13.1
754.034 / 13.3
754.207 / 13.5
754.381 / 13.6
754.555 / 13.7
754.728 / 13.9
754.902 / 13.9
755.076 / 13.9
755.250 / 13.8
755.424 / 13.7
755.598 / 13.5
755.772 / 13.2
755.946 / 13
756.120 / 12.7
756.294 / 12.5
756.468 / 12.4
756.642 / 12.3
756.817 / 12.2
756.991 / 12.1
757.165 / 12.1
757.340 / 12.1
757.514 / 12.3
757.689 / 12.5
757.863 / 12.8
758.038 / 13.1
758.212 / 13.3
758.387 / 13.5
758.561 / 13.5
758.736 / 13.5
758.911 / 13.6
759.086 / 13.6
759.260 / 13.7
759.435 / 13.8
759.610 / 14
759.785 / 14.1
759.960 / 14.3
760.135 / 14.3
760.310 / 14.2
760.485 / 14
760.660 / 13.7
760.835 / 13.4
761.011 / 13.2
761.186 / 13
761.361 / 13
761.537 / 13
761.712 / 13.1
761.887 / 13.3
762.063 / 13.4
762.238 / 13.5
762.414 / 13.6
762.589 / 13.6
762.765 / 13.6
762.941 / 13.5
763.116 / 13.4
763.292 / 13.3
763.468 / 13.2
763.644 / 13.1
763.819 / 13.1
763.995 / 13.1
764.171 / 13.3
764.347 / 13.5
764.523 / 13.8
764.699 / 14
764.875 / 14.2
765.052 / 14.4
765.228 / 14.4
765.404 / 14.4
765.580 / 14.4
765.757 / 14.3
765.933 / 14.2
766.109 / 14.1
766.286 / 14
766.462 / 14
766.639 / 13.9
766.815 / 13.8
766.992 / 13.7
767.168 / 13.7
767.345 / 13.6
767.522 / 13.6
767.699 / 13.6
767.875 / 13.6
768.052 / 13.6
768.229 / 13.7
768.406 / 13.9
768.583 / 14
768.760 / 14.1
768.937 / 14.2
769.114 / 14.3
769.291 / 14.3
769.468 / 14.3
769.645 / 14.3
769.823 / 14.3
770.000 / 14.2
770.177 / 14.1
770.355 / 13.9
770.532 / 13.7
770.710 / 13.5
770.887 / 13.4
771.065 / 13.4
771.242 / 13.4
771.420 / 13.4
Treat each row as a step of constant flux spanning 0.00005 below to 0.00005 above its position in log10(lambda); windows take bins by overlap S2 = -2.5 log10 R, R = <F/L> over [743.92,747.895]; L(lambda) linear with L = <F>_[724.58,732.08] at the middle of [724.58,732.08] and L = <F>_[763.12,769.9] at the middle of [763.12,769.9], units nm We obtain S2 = 0.05 mag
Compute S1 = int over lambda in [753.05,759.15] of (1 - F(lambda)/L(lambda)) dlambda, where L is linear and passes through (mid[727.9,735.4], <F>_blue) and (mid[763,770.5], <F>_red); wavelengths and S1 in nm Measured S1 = 0.29 nm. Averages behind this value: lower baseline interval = 13.4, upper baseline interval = 13.9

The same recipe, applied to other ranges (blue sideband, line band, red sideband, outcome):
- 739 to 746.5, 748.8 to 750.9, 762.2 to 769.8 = -0.146 nm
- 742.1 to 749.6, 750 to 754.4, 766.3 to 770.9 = 0.111 nm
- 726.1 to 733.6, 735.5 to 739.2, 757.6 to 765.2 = 0.218 nm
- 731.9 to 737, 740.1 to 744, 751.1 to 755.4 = -0.056 nm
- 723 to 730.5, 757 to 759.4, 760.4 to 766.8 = 0.097 nm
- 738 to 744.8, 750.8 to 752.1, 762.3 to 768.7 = 0.082 nm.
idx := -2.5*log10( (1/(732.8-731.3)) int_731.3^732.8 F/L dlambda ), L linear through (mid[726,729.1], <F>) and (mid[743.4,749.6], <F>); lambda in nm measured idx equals -0.06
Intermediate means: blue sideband 13.2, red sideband 13.2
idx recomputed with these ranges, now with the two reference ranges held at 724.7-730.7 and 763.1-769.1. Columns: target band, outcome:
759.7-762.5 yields 0.015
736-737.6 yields 0.098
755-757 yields 0.059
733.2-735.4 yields 0.047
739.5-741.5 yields 0.029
